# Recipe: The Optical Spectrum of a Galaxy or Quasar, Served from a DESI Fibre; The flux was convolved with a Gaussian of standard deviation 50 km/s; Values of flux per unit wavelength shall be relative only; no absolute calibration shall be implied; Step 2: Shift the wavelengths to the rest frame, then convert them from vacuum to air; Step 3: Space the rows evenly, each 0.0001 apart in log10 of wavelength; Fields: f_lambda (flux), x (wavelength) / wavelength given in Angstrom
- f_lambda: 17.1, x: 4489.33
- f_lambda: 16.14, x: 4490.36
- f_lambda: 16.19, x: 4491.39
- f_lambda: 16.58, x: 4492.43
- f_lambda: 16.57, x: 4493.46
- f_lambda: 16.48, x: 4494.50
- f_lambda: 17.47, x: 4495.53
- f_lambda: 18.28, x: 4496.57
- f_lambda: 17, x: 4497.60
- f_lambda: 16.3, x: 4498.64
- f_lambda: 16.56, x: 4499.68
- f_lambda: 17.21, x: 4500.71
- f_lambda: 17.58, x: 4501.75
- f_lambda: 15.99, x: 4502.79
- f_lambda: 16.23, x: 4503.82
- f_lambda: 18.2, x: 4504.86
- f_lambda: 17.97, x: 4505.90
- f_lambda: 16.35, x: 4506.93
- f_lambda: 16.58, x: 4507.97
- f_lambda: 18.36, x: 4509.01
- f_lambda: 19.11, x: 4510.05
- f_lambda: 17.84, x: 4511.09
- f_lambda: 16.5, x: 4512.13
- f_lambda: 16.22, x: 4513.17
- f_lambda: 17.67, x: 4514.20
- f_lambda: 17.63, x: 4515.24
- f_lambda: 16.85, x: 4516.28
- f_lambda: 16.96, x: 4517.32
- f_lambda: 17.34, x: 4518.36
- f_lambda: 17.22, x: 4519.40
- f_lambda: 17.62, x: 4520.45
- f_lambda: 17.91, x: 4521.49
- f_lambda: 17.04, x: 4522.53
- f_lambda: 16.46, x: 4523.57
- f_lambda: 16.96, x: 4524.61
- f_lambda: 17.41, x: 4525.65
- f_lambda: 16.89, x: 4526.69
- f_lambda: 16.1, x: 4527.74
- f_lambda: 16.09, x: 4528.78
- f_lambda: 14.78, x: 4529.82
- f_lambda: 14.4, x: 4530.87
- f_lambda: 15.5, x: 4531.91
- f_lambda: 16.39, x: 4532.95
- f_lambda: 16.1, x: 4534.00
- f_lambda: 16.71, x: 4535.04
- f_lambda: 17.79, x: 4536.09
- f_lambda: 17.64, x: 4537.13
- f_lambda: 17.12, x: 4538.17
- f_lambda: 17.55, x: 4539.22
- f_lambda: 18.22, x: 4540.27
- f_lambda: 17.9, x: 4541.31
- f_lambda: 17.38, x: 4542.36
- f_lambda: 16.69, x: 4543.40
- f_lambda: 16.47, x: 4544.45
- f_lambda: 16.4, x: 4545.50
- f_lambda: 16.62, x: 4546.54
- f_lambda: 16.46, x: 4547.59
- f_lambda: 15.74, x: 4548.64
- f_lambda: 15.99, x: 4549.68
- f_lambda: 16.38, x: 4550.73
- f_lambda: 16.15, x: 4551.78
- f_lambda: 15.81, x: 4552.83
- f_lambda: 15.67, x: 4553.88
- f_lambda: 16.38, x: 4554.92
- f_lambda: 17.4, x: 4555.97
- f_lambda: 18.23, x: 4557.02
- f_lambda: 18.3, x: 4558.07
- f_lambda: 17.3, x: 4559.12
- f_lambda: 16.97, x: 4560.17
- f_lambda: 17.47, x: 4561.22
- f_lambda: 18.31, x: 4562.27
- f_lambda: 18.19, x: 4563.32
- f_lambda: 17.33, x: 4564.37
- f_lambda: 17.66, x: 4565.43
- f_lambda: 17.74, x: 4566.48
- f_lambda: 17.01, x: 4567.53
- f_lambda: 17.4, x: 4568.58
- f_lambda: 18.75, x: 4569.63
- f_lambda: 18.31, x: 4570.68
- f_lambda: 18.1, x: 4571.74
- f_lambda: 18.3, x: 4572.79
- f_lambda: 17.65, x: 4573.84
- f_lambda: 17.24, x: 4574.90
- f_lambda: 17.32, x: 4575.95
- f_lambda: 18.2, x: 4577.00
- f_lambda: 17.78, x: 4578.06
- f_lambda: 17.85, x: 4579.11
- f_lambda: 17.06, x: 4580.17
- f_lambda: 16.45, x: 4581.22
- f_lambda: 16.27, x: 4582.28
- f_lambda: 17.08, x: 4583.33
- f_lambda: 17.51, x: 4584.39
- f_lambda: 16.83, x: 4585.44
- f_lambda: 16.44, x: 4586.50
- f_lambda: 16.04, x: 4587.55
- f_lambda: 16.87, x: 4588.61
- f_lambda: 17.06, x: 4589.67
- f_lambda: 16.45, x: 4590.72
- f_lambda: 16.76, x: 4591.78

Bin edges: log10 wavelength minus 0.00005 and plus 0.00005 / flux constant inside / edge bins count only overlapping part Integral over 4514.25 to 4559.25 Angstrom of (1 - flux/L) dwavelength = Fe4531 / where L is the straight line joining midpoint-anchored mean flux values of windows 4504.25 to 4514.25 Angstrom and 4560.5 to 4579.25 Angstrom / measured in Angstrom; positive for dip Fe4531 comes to 2.1 Angstrom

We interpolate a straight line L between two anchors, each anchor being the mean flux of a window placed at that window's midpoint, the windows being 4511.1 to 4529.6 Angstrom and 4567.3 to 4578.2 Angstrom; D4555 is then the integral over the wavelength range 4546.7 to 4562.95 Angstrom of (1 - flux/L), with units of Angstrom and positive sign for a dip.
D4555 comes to 0.66 Angstrom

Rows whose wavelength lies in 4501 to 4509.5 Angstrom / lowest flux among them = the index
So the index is 15.99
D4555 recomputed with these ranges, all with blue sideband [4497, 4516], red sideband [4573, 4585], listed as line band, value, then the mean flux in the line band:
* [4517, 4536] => 0.72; 16.6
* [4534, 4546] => 0.03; 17.2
